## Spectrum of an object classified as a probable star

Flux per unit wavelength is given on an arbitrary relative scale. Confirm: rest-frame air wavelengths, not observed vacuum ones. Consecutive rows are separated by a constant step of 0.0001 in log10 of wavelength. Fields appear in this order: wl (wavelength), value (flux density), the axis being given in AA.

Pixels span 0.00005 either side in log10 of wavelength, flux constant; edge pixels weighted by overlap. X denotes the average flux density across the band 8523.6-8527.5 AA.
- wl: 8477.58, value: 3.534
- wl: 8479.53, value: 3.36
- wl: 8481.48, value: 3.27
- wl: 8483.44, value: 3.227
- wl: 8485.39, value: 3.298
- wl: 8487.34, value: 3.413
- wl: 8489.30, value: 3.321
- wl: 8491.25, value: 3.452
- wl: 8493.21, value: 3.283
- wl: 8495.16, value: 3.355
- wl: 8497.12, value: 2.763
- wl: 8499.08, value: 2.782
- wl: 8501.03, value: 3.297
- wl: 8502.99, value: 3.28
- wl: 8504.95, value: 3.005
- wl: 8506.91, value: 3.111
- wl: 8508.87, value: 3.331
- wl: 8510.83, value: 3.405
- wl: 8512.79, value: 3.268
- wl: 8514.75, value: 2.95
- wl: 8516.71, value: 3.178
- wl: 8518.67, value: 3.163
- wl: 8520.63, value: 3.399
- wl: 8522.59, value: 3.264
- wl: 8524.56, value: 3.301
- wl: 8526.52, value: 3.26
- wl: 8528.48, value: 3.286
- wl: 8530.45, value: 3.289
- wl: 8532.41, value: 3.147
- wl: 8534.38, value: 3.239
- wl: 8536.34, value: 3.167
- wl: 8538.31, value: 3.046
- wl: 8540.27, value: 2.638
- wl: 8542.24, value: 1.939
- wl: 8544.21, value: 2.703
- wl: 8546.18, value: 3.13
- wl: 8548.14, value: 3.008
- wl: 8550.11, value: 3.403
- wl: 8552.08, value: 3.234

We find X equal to 3.28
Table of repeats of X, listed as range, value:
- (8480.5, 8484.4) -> 3.25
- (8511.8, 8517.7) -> 3.13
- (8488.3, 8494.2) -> 3.35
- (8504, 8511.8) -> 3.21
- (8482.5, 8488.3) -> 3.32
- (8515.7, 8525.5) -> 3.26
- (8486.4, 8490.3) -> 3.37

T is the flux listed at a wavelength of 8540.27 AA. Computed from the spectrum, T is 2.638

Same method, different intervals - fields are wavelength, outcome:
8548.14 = 3.008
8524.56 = 3.301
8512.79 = 3.268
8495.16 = 3.355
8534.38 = 3.239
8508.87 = 3.331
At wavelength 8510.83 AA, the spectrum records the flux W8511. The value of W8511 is 3.405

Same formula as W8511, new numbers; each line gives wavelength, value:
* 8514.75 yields 2.95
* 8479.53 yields 3.36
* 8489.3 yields 3.321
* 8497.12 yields 2.763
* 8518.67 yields 3.163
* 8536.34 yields 3.167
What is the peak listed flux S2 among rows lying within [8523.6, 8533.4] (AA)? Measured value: 3.301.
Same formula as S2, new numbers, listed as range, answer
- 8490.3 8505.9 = 3.452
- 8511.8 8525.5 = 3.399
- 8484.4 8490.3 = 3.413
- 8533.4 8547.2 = 3.239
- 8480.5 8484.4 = 3.27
